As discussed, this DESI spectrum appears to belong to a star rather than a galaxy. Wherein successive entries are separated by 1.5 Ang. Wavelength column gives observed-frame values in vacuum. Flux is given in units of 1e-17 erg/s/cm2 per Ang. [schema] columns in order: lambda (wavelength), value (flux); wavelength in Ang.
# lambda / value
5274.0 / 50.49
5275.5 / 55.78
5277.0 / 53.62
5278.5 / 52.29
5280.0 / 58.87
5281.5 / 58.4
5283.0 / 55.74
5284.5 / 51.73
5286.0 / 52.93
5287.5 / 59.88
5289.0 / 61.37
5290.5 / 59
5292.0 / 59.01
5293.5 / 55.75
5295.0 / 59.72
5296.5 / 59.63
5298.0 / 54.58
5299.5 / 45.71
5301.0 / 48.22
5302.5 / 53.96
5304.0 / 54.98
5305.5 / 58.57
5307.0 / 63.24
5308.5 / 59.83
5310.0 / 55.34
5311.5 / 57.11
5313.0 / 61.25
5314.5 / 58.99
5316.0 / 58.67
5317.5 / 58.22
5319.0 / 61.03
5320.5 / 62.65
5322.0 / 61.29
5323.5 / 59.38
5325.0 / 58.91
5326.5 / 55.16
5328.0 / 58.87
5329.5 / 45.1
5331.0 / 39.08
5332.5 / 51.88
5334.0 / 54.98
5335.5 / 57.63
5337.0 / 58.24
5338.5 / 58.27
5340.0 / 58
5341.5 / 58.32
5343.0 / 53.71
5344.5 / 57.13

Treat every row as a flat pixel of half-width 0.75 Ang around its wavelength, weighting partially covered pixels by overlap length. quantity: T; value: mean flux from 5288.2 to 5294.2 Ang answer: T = 58.8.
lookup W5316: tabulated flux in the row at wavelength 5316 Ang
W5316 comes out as 58.67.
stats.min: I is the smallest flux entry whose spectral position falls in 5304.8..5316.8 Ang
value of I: 55.34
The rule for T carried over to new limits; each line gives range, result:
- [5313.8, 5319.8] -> 59.3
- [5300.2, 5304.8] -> 52.4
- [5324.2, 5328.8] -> 57.5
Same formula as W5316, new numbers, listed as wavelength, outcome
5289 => 61.37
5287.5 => 59.88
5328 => 58.87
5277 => 53.62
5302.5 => 53.96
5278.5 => 52.29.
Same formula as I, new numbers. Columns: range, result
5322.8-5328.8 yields 55.16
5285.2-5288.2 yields 52.93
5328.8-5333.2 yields 39.08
